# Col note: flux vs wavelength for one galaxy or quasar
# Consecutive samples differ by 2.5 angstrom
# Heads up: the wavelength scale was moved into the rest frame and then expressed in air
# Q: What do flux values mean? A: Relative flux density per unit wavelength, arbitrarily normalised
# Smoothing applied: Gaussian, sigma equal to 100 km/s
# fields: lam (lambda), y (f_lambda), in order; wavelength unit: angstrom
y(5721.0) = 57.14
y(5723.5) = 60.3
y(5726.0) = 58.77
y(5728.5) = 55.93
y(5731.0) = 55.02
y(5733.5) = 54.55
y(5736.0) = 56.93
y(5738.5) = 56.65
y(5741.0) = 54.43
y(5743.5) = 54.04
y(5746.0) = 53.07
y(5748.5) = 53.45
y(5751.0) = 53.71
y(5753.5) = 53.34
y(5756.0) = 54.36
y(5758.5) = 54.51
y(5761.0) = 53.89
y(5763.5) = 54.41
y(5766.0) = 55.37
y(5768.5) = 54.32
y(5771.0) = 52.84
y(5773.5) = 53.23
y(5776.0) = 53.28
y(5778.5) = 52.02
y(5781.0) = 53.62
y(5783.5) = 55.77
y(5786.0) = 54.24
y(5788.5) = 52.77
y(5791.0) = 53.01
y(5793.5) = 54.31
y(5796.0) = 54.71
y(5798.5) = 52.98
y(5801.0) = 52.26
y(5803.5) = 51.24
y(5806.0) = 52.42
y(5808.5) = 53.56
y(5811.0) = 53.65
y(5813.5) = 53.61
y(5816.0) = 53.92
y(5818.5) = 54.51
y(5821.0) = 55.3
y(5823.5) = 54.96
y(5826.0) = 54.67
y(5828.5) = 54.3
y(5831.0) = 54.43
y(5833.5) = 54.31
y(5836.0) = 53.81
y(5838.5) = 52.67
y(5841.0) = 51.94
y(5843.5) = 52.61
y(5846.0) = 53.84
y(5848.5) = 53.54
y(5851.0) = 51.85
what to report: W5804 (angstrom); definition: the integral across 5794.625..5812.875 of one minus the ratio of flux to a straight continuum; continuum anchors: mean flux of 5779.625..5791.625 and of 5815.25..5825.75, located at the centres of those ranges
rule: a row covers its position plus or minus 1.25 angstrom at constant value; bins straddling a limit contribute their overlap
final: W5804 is 0.4 angstrom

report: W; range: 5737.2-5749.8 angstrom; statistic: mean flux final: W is 54.3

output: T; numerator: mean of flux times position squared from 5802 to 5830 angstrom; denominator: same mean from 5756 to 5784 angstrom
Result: 1.01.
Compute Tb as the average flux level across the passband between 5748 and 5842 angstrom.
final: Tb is 53.7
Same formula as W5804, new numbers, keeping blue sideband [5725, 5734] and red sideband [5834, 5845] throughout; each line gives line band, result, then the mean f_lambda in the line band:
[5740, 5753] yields 0.4 angstrom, 53.7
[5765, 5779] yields 0.3 angstrom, 53.6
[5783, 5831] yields 0.0 angstrom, 53.8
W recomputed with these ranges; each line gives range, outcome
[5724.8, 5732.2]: 56.6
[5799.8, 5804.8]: 51.8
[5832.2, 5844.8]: 53.1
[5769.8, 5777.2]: 53.1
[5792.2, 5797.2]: 54.5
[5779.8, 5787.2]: 54.6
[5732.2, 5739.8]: 56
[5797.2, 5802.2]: 52.6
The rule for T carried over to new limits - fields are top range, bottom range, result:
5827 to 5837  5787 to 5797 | 1.02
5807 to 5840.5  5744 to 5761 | 1.03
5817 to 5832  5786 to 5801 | 1.03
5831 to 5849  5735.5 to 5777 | 1.01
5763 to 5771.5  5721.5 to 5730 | 0.95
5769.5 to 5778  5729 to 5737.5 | 0.97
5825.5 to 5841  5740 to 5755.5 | 1.03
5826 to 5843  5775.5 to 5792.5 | 1.02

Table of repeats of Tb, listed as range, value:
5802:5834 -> 53.9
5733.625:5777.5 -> 54.2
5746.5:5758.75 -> 53.8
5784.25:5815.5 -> 53.3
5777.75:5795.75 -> 53.8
